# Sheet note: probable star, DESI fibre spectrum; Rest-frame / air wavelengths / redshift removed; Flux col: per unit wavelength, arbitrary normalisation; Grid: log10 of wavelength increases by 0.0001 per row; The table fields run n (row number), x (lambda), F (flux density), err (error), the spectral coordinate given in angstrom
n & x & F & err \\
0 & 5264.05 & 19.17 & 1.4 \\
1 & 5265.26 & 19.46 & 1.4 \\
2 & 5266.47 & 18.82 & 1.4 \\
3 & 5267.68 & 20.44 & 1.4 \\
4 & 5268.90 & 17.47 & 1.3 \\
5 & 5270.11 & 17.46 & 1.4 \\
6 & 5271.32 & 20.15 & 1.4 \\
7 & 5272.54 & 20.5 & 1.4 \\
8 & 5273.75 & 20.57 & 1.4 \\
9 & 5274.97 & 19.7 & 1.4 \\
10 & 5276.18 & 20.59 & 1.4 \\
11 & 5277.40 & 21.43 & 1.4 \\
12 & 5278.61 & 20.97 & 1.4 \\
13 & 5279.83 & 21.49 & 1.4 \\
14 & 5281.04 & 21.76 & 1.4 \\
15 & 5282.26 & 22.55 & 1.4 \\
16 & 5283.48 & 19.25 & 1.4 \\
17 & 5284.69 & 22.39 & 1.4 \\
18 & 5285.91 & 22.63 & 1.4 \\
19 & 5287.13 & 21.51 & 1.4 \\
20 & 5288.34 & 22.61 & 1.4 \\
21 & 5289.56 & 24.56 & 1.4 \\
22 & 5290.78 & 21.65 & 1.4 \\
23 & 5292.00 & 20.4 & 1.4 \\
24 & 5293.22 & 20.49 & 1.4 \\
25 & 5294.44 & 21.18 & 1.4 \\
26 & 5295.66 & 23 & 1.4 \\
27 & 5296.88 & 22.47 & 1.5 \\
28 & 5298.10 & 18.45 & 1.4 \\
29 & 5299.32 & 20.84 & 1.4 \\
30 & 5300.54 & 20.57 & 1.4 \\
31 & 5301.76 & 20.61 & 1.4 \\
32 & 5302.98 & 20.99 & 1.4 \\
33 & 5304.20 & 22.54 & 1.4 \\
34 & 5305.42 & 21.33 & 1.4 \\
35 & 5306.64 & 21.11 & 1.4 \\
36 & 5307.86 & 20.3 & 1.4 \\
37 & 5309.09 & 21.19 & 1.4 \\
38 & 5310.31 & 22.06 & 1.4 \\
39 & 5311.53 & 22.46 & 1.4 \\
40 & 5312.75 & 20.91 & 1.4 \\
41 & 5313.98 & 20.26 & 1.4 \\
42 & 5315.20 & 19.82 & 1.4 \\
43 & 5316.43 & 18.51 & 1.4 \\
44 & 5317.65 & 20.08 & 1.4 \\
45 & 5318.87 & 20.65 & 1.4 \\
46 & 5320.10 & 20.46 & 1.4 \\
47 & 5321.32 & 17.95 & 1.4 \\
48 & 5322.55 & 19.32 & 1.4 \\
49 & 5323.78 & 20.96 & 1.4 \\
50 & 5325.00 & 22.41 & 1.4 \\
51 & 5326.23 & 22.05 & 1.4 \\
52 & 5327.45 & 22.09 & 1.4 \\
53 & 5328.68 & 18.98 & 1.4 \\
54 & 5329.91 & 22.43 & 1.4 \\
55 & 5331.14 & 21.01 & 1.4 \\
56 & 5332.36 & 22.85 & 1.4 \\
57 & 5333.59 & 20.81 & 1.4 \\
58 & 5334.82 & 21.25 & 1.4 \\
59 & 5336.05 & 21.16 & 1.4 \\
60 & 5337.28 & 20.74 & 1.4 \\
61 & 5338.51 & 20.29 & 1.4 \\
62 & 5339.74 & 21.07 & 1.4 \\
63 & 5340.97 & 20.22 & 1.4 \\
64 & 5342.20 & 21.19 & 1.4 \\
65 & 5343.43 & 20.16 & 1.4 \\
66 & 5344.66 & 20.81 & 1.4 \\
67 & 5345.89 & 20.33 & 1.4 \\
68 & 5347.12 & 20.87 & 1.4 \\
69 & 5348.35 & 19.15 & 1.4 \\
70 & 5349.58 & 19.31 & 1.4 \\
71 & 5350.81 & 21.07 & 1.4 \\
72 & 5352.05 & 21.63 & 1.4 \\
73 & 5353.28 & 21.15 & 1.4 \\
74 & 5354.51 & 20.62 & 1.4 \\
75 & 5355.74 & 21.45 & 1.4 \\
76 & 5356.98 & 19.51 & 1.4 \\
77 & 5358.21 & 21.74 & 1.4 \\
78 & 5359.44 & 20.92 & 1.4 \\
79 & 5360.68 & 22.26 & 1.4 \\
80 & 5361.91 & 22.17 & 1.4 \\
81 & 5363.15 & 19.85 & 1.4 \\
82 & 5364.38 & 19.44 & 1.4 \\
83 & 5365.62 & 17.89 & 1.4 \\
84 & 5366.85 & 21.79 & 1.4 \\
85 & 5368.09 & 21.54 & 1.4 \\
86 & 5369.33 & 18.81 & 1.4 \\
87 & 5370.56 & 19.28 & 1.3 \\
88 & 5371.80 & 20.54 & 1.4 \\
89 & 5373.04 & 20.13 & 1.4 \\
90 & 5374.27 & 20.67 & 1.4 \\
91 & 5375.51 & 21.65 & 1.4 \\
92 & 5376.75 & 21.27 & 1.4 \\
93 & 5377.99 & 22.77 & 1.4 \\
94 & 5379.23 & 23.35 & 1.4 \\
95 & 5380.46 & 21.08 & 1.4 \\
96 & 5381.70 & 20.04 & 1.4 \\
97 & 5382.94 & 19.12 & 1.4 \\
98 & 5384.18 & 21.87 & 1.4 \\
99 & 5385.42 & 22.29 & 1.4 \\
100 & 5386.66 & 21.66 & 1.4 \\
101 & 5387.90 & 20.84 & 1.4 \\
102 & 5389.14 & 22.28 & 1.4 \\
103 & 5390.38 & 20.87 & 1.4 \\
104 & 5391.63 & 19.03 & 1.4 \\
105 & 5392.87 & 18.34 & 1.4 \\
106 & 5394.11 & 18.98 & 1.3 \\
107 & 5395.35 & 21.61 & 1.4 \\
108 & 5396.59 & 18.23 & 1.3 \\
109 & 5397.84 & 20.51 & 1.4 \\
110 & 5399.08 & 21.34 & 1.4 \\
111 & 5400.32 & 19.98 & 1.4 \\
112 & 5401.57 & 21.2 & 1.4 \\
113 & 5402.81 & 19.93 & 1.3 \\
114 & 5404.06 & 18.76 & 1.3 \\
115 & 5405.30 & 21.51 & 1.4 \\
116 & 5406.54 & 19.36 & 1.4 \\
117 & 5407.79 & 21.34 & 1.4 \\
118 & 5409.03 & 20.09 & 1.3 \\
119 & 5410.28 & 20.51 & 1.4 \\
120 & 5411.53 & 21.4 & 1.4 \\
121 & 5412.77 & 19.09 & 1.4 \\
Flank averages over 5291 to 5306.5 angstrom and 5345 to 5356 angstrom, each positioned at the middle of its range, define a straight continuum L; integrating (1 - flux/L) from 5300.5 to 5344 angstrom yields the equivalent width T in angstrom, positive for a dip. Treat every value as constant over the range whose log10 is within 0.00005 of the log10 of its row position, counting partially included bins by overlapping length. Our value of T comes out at 0.0 angstrom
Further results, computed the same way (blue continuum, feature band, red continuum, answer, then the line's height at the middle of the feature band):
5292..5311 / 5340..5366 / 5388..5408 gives 0.05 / 20.6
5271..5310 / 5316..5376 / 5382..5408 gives 0.47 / 20.8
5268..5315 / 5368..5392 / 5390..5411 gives -0.83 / 20.3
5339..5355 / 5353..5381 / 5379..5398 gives -0.38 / 20.6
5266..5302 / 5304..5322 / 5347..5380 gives 0.22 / 20.8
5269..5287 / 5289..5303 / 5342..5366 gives -0.38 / 20.7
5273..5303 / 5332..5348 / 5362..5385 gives 0.06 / 20.9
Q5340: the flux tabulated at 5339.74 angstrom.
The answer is 21.07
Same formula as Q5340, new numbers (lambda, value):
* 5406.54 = 19.36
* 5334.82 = 21.25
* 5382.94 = 19.12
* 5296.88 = 22.47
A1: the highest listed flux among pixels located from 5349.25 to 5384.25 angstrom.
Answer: 23.35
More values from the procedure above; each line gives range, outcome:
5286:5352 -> 24.56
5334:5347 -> 21.25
